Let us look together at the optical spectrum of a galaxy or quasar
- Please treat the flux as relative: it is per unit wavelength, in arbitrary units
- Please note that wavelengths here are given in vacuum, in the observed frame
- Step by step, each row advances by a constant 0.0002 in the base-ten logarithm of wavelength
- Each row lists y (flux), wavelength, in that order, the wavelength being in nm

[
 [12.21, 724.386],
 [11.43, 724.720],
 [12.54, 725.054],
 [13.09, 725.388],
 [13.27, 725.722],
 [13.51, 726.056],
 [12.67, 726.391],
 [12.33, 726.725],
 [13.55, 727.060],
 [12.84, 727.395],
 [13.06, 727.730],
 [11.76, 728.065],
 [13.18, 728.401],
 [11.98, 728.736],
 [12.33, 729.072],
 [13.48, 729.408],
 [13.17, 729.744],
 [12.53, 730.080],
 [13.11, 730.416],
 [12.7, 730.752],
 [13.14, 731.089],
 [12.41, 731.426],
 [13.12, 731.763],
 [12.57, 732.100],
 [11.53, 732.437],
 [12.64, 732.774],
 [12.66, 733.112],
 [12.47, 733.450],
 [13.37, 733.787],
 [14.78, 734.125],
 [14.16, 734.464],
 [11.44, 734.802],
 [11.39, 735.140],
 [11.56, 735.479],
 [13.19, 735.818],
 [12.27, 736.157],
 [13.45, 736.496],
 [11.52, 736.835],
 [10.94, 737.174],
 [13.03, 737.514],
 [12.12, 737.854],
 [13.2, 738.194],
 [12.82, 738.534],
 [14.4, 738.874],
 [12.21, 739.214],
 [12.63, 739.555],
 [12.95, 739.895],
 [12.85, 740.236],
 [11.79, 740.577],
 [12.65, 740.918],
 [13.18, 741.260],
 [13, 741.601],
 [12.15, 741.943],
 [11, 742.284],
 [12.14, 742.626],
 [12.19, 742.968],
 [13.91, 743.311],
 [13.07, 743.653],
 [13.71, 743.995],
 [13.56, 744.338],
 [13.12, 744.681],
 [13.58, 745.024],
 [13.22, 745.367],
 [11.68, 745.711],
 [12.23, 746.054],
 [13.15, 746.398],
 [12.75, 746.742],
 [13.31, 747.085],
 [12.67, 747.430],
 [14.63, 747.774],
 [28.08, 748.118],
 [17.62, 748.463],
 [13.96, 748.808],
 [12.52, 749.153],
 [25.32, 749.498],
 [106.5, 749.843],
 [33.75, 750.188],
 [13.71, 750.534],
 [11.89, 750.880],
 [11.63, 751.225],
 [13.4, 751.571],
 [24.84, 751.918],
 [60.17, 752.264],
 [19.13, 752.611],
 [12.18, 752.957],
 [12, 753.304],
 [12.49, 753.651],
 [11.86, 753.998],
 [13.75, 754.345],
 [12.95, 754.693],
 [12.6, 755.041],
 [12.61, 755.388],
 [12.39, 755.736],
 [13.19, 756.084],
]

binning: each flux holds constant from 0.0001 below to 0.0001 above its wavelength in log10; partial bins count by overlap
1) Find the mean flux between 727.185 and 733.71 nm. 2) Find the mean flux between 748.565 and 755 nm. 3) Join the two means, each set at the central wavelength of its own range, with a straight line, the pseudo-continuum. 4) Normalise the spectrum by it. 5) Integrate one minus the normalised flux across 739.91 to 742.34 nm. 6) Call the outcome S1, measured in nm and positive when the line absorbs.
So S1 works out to 0.74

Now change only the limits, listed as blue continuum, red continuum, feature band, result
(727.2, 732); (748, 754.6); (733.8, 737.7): 0.81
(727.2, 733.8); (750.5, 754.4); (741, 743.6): 0.53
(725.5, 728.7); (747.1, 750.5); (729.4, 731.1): 0.24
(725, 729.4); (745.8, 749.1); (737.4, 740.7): 0.32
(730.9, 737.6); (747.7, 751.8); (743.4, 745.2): 0.65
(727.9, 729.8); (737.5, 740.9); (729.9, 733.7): 0.01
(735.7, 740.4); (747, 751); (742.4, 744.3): 0.60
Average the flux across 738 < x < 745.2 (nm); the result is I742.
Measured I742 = 12.9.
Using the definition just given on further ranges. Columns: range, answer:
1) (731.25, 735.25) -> 12.7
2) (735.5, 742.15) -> 12.6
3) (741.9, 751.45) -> 18.2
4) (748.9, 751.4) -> 30.2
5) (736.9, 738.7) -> 12.4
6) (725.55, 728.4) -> 12.9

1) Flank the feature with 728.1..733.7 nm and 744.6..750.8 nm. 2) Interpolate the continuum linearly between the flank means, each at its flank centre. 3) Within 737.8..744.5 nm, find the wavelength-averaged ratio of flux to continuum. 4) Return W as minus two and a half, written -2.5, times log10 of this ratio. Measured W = 0.36 mag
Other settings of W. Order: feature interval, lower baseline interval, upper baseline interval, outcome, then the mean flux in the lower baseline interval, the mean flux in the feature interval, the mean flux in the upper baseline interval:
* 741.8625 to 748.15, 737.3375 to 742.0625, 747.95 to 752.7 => 0.454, 12.8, 13.4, 28.2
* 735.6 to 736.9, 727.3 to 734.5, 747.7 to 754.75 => 0.225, 12.8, 12.7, 23.2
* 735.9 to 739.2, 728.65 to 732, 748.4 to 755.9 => 0.241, 12.8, 12.6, 21.7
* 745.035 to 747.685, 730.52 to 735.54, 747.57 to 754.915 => 0.489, 12.7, 12.8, 22.8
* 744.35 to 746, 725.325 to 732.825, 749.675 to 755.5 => 0.473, 12.8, 12.9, 23.3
